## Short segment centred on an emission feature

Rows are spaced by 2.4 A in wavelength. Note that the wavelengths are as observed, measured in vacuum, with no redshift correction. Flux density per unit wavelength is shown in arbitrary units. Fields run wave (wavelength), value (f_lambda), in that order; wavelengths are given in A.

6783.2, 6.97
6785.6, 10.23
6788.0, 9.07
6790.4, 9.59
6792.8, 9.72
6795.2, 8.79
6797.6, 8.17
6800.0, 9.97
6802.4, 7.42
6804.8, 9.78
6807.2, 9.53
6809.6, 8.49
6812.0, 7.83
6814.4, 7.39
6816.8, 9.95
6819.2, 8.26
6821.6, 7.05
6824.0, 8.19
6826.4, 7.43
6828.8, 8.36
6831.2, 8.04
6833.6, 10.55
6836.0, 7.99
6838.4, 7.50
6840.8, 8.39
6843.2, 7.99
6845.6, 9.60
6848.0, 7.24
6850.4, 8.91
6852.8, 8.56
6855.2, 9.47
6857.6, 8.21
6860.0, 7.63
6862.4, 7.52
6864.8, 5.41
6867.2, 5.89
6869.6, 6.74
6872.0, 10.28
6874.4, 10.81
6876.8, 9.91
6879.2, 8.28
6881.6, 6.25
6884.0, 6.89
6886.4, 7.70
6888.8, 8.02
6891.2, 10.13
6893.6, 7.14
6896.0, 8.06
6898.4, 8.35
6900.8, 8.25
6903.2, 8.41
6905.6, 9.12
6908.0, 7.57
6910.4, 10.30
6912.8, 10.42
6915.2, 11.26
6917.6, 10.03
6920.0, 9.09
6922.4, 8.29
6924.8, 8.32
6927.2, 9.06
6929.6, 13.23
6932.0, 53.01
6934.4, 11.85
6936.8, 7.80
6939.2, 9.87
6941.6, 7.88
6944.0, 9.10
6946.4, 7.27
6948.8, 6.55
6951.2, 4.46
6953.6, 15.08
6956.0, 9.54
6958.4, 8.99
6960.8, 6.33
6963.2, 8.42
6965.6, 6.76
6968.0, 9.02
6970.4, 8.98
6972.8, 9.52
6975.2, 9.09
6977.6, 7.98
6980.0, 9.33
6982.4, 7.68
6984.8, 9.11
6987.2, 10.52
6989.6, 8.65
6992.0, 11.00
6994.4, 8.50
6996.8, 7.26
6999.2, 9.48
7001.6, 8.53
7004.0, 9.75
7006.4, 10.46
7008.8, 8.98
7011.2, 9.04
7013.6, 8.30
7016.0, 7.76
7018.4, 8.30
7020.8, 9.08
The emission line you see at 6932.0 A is Halpha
